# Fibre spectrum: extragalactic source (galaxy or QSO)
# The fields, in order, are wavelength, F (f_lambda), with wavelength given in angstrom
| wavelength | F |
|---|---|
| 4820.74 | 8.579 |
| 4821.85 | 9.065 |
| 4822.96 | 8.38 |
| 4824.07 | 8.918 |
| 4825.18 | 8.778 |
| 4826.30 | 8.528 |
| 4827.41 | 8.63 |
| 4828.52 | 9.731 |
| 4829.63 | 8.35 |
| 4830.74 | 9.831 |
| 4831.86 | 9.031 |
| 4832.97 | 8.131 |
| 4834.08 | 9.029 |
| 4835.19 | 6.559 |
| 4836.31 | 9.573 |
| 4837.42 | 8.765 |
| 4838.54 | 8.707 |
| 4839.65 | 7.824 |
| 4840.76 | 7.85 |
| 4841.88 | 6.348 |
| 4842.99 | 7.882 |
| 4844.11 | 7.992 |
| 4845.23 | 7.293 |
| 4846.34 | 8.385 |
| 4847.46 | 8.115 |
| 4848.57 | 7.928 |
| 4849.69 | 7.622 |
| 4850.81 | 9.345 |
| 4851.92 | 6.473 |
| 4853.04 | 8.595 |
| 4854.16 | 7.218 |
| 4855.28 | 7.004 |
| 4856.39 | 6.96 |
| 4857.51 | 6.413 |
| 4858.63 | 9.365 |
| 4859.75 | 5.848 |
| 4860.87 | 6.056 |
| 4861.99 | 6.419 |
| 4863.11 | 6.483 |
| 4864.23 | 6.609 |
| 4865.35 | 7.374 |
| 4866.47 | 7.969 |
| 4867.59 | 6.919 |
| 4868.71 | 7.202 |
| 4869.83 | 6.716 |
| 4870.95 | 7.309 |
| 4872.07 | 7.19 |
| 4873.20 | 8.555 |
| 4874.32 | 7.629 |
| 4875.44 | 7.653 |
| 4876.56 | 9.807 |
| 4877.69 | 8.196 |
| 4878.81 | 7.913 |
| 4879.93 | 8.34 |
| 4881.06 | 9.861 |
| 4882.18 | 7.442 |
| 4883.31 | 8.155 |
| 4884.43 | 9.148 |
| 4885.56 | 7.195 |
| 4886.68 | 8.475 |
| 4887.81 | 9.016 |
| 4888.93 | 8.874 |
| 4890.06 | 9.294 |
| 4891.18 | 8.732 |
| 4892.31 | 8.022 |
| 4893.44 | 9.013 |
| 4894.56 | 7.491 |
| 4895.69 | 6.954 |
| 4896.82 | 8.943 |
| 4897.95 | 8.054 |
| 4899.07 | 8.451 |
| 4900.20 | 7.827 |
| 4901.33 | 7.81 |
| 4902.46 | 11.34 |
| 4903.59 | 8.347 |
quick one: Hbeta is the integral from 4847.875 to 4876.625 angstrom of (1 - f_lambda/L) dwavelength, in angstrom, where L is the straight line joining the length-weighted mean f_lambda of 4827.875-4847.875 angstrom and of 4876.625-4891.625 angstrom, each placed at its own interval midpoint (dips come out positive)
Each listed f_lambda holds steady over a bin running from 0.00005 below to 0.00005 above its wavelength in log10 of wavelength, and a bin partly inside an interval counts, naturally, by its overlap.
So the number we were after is 3.62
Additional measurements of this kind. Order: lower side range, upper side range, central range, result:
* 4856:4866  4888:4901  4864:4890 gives -1.6 angstrom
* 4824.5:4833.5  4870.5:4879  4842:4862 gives 2.3 angstrom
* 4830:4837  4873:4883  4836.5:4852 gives 1.1 angstrom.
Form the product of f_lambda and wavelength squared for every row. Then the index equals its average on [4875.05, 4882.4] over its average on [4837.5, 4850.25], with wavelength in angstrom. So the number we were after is 1.1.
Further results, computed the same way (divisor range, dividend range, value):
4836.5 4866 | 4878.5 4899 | 1.13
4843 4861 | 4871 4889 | 1.11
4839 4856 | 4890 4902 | 1.09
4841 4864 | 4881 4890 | 1.17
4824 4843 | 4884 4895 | 1.03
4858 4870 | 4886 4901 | 1.21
